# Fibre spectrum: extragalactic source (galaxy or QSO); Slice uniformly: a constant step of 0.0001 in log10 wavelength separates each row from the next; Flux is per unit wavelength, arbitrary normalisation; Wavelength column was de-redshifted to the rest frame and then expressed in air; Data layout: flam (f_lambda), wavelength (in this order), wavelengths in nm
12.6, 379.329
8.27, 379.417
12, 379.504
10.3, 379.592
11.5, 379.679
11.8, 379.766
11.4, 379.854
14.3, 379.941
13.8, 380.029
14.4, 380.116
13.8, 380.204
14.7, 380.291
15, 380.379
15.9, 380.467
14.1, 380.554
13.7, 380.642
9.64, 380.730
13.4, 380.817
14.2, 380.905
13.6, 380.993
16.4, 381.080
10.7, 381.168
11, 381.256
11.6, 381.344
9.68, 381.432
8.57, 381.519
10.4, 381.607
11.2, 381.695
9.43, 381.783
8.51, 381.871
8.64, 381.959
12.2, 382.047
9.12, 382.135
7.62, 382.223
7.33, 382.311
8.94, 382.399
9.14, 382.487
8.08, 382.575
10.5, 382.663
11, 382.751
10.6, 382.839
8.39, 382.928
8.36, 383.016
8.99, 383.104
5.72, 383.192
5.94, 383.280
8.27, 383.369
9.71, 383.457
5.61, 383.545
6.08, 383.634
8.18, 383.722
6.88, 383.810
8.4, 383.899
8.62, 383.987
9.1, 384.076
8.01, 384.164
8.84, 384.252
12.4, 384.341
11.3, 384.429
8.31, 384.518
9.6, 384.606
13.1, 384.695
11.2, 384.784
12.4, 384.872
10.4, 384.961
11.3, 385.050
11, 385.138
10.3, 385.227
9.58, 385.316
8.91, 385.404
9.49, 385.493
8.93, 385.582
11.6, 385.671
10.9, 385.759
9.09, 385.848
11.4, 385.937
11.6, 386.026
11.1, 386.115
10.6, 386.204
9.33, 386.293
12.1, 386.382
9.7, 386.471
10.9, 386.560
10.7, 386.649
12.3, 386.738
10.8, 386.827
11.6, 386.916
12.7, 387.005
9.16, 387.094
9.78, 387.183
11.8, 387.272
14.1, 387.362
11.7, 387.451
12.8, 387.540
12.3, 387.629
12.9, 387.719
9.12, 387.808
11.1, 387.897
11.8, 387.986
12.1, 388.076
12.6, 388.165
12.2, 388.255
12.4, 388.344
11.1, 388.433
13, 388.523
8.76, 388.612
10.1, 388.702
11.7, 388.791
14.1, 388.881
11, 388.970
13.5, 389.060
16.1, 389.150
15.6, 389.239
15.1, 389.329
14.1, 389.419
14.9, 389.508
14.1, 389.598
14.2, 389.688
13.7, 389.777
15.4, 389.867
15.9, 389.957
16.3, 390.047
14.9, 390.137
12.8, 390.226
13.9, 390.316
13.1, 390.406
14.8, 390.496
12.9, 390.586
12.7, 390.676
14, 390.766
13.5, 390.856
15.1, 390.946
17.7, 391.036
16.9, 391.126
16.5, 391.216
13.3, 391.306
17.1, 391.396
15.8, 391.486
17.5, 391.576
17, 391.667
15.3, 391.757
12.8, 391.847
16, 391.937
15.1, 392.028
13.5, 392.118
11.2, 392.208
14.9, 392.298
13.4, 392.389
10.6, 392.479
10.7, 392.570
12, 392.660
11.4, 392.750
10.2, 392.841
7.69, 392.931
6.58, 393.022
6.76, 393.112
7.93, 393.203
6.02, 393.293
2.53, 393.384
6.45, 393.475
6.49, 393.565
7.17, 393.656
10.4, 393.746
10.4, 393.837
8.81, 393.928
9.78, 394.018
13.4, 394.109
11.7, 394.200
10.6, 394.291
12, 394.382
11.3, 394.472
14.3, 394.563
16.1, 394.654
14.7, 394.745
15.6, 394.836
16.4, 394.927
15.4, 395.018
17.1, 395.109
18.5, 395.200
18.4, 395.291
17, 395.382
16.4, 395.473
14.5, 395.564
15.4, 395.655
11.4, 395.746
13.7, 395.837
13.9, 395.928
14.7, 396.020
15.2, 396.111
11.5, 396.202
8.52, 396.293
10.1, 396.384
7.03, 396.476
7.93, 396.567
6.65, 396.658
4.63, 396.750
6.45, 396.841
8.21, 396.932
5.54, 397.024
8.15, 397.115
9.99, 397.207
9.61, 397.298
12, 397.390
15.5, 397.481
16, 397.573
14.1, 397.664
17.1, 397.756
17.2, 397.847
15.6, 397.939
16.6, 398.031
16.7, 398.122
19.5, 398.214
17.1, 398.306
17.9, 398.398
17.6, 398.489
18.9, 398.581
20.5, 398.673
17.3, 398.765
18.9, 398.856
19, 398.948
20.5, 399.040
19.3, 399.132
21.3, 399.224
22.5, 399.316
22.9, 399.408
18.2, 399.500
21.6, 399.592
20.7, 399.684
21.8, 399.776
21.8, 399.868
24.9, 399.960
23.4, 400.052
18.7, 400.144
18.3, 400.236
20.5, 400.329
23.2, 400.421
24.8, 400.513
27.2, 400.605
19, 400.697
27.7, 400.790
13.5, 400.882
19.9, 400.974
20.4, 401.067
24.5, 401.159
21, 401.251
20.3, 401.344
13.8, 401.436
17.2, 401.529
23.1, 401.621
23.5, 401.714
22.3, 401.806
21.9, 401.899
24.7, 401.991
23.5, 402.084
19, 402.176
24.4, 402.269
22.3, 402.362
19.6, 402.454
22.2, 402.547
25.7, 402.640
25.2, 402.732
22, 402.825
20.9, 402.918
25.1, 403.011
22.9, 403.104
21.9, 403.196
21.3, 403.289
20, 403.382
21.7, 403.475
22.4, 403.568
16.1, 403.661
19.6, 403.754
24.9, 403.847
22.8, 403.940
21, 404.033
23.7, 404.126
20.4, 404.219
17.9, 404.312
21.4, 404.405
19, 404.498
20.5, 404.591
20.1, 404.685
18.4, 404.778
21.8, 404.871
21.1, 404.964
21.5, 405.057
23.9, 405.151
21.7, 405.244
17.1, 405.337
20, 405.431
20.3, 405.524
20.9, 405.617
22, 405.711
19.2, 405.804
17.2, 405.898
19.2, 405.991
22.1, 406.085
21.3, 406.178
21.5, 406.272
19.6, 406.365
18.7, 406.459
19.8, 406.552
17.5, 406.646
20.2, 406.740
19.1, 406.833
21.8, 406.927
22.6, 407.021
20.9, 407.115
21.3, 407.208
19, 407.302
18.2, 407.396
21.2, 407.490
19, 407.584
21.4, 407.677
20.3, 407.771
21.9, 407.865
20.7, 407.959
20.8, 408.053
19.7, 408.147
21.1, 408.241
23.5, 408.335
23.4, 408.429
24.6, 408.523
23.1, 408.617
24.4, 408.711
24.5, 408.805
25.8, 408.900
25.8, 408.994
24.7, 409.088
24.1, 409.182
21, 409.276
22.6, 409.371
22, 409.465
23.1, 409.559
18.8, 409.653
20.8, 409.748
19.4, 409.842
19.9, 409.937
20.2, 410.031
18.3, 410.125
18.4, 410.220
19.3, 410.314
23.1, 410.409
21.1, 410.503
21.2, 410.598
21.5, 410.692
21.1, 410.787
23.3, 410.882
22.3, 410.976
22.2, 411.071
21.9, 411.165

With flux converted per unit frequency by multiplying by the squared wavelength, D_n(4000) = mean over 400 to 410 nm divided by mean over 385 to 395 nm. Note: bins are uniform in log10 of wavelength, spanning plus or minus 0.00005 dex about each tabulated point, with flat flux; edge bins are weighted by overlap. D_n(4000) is 1.89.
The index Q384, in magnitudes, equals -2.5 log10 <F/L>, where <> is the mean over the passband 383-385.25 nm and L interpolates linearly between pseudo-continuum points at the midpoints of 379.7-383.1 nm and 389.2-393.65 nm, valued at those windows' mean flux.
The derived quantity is 0.27 mag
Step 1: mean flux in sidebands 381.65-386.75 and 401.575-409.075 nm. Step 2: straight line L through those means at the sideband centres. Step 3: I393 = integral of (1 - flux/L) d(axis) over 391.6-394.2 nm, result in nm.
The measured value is 0.68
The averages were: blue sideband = 9.59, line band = 10.6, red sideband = 21.4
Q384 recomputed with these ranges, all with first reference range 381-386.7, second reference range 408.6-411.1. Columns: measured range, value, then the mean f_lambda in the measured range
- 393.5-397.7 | 0.26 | 12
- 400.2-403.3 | -0.20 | 21.9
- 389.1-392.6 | -0.12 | 14.6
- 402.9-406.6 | -0.07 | 20.8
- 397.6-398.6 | -0.04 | 17.1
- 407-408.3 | 0.02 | 20.6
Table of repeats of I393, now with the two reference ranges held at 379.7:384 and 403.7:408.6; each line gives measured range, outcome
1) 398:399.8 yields -0.18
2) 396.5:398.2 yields 0.54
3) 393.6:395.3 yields 0.29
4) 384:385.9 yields 0.25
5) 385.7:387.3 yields 0.20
